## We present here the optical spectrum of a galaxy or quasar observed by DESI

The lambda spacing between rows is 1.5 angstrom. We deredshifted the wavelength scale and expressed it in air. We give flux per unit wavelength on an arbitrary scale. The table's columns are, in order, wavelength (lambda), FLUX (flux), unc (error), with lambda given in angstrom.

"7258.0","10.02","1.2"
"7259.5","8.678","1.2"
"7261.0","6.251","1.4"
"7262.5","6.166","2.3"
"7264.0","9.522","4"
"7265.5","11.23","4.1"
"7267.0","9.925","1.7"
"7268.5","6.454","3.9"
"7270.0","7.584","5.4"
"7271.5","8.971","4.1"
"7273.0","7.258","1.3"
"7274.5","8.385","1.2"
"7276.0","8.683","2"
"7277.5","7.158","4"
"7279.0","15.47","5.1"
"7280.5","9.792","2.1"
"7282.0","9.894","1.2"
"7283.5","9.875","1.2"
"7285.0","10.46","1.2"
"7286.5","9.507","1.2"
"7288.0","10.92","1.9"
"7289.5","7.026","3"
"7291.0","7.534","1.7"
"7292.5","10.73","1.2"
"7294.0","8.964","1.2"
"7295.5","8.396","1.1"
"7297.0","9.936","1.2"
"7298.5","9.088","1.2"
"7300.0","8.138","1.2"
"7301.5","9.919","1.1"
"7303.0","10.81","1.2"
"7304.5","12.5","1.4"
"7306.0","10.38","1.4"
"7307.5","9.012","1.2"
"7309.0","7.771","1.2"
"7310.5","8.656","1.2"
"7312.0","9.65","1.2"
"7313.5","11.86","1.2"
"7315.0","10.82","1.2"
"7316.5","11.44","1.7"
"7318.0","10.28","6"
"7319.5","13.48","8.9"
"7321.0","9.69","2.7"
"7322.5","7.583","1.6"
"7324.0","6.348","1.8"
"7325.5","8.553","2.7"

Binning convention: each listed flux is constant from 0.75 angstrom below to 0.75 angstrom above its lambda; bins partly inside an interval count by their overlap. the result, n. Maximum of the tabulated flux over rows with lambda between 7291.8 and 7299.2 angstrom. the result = 10.73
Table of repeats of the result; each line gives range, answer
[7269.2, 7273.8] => 8.971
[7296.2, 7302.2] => 9.936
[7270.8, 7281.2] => 15.47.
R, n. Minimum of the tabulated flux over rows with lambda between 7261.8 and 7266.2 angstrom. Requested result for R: 6.166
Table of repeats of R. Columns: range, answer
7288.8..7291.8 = 7.026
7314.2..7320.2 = 10.28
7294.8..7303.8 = 8.138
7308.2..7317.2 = 7.771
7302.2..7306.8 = 10.38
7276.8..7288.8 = 7.158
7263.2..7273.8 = 6.454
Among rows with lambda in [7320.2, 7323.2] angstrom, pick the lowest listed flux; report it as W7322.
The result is 7.583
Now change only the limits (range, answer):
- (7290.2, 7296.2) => 7.534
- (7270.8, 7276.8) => 7.258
